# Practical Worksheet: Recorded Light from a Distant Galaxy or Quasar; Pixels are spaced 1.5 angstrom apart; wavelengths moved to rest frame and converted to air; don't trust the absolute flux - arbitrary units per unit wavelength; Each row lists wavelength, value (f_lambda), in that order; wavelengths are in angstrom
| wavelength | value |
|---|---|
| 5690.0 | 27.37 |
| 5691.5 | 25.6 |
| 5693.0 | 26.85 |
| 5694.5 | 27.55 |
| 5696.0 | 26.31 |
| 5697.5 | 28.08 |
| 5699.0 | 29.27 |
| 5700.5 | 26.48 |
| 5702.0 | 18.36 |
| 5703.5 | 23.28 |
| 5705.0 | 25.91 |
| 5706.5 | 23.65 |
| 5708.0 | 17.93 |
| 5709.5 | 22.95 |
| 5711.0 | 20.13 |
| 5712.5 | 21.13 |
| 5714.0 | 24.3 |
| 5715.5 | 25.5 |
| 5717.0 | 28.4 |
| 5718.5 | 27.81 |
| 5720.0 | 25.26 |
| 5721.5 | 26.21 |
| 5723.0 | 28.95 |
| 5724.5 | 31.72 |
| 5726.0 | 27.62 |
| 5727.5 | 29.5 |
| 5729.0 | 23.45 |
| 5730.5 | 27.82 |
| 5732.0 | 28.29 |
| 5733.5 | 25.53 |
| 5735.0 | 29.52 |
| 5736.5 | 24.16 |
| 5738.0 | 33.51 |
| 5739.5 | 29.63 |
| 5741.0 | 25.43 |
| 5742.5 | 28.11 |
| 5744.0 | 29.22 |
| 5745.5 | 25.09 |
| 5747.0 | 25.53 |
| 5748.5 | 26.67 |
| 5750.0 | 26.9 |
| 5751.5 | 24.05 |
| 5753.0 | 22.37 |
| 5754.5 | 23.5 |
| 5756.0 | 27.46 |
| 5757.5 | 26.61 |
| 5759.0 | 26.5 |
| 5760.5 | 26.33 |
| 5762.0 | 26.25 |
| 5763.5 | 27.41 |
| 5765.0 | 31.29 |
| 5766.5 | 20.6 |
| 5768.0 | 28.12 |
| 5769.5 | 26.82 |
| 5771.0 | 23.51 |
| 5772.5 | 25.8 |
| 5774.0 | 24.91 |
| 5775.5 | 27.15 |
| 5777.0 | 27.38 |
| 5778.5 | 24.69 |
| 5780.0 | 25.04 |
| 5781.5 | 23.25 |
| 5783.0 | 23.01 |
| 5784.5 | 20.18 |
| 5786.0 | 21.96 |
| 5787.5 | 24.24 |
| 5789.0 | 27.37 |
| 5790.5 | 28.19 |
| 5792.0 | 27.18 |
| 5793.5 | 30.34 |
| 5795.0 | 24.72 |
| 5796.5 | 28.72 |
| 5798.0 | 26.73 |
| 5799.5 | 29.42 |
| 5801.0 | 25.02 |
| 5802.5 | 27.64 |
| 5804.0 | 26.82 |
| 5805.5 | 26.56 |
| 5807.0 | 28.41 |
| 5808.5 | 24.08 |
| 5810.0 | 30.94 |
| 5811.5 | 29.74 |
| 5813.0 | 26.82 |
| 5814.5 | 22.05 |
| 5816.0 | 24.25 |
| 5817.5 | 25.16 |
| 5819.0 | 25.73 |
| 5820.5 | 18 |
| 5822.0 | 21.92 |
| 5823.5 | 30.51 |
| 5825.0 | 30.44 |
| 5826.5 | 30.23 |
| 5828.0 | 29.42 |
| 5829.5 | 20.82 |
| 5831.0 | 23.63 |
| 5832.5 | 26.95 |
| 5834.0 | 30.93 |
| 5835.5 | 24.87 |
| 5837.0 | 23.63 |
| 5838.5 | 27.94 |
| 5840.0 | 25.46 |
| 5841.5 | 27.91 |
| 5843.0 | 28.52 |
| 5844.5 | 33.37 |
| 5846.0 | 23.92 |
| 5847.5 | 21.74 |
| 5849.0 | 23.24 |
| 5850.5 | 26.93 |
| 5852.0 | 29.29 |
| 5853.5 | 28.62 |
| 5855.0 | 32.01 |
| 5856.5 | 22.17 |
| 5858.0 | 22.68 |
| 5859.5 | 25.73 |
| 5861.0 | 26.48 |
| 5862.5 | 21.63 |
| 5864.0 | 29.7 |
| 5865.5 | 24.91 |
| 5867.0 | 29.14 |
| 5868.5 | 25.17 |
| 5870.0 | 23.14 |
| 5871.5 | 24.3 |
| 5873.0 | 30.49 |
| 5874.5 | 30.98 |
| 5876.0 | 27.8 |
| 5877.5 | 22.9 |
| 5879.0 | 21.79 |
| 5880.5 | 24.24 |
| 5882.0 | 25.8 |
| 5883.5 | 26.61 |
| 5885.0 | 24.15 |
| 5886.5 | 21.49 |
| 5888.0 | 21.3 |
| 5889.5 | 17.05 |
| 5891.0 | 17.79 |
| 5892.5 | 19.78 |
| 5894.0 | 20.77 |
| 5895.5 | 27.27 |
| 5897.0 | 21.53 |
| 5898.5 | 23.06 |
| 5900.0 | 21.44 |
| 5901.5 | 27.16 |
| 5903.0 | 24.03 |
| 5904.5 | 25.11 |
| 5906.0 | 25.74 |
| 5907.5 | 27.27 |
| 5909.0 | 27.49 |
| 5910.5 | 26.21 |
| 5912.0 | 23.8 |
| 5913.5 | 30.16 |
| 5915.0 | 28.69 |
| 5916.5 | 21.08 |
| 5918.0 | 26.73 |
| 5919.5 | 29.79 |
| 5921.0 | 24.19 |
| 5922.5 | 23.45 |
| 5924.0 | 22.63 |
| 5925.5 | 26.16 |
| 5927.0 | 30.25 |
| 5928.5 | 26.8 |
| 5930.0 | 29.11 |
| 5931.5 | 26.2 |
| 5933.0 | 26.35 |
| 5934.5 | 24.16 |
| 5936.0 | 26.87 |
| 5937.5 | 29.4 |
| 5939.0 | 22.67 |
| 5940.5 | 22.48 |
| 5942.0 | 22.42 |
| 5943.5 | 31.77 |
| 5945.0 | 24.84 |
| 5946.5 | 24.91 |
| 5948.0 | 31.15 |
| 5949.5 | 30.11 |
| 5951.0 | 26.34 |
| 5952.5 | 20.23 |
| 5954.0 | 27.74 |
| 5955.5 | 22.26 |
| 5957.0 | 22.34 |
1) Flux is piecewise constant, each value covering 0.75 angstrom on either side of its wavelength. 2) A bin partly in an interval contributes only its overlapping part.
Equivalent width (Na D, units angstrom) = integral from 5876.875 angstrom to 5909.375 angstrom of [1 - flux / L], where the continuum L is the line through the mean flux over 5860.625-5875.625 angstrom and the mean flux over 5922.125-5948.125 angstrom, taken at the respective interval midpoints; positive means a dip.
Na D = 3.8 angstrom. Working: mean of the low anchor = 26.6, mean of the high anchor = 26.1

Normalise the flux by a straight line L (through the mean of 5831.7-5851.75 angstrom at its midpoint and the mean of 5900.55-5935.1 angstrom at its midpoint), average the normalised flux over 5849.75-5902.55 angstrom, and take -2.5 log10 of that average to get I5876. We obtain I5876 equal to 0.07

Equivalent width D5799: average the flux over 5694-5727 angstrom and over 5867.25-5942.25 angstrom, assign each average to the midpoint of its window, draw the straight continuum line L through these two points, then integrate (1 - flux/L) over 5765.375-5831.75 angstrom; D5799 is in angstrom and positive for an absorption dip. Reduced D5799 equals -1.9 angstrom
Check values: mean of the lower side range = 25.3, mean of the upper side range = 24.9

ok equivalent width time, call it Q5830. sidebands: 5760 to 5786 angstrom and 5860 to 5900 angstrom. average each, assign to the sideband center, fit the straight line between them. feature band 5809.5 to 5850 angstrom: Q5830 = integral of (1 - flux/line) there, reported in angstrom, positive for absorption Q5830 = -2.5 angstrom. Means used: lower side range 25.3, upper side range 24.2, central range 26.2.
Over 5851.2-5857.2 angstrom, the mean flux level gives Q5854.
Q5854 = 28.1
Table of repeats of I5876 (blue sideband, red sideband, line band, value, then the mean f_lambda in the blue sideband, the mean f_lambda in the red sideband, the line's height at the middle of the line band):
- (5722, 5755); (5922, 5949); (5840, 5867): 0.007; 27.1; 26.3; 26.6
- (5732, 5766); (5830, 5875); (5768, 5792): 0.070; 26.9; 26.5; 26.7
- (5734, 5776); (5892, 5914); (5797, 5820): -0.029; 26.5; 24.7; 25.9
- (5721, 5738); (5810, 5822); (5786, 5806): -0.062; 27.8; 24.8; 25.5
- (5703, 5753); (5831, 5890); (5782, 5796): 0.029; 26.1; 25.8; 26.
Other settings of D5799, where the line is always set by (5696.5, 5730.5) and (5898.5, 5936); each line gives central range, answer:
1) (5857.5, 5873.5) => 0.0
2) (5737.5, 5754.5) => -0.9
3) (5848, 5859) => -0.2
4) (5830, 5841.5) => -0.2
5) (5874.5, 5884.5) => 0.2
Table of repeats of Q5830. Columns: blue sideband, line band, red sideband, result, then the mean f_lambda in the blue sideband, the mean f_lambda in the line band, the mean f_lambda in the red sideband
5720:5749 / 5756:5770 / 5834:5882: 0.3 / 27.6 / 26.7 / 26.2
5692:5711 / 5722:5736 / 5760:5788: -1.8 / 24.5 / 27.9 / 25.2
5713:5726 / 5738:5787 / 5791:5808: 2.7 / 27.2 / 25.8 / 27.4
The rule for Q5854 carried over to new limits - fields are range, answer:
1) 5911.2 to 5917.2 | 26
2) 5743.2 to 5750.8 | 26.7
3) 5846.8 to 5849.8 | 22.6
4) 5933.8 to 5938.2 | 26.8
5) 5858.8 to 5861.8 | 26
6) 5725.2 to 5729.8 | 26.9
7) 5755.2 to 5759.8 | 26.8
